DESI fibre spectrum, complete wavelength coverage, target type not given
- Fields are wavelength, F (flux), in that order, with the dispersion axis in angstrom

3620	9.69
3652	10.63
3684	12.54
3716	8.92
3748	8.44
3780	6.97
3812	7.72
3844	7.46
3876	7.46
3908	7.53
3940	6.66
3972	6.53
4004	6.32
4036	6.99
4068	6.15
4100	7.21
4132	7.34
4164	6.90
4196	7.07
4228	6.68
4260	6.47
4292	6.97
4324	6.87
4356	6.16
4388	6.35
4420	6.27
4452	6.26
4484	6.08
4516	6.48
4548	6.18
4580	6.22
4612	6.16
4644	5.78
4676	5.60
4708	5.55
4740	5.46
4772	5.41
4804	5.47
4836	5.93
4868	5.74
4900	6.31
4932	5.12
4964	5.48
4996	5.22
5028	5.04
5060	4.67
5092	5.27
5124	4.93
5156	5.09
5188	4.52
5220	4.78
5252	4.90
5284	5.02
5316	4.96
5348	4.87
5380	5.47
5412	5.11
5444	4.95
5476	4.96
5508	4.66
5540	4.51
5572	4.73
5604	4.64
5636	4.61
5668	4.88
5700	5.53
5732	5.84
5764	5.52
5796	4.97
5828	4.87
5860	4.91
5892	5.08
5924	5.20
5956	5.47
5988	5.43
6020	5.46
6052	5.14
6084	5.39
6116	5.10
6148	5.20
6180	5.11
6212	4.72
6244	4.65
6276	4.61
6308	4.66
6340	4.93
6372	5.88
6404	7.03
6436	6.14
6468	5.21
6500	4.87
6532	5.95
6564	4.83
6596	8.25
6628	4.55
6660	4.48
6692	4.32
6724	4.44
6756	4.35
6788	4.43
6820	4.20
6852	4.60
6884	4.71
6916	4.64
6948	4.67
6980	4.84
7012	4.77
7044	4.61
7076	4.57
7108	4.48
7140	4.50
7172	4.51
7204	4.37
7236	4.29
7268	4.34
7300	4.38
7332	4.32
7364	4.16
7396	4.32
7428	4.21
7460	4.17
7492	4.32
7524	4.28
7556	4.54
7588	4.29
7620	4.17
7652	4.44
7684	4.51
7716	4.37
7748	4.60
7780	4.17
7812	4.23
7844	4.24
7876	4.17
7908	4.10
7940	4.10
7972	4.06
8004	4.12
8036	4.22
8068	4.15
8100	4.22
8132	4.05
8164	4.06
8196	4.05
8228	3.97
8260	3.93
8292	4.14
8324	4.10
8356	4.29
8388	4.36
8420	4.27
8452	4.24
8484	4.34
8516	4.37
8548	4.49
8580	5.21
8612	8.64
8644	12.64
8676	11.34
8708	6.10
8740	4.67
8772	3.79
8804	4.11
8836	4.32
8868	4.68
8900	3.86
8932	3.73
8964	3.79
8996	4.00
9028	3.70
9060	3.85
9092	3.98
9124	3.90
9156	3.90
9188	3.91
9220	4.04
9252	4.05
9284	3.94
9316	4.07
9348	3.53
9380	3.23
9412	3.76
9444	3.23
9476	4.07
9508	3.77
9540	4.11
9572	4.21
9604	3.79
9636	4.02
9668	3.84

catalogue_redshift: 0.32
